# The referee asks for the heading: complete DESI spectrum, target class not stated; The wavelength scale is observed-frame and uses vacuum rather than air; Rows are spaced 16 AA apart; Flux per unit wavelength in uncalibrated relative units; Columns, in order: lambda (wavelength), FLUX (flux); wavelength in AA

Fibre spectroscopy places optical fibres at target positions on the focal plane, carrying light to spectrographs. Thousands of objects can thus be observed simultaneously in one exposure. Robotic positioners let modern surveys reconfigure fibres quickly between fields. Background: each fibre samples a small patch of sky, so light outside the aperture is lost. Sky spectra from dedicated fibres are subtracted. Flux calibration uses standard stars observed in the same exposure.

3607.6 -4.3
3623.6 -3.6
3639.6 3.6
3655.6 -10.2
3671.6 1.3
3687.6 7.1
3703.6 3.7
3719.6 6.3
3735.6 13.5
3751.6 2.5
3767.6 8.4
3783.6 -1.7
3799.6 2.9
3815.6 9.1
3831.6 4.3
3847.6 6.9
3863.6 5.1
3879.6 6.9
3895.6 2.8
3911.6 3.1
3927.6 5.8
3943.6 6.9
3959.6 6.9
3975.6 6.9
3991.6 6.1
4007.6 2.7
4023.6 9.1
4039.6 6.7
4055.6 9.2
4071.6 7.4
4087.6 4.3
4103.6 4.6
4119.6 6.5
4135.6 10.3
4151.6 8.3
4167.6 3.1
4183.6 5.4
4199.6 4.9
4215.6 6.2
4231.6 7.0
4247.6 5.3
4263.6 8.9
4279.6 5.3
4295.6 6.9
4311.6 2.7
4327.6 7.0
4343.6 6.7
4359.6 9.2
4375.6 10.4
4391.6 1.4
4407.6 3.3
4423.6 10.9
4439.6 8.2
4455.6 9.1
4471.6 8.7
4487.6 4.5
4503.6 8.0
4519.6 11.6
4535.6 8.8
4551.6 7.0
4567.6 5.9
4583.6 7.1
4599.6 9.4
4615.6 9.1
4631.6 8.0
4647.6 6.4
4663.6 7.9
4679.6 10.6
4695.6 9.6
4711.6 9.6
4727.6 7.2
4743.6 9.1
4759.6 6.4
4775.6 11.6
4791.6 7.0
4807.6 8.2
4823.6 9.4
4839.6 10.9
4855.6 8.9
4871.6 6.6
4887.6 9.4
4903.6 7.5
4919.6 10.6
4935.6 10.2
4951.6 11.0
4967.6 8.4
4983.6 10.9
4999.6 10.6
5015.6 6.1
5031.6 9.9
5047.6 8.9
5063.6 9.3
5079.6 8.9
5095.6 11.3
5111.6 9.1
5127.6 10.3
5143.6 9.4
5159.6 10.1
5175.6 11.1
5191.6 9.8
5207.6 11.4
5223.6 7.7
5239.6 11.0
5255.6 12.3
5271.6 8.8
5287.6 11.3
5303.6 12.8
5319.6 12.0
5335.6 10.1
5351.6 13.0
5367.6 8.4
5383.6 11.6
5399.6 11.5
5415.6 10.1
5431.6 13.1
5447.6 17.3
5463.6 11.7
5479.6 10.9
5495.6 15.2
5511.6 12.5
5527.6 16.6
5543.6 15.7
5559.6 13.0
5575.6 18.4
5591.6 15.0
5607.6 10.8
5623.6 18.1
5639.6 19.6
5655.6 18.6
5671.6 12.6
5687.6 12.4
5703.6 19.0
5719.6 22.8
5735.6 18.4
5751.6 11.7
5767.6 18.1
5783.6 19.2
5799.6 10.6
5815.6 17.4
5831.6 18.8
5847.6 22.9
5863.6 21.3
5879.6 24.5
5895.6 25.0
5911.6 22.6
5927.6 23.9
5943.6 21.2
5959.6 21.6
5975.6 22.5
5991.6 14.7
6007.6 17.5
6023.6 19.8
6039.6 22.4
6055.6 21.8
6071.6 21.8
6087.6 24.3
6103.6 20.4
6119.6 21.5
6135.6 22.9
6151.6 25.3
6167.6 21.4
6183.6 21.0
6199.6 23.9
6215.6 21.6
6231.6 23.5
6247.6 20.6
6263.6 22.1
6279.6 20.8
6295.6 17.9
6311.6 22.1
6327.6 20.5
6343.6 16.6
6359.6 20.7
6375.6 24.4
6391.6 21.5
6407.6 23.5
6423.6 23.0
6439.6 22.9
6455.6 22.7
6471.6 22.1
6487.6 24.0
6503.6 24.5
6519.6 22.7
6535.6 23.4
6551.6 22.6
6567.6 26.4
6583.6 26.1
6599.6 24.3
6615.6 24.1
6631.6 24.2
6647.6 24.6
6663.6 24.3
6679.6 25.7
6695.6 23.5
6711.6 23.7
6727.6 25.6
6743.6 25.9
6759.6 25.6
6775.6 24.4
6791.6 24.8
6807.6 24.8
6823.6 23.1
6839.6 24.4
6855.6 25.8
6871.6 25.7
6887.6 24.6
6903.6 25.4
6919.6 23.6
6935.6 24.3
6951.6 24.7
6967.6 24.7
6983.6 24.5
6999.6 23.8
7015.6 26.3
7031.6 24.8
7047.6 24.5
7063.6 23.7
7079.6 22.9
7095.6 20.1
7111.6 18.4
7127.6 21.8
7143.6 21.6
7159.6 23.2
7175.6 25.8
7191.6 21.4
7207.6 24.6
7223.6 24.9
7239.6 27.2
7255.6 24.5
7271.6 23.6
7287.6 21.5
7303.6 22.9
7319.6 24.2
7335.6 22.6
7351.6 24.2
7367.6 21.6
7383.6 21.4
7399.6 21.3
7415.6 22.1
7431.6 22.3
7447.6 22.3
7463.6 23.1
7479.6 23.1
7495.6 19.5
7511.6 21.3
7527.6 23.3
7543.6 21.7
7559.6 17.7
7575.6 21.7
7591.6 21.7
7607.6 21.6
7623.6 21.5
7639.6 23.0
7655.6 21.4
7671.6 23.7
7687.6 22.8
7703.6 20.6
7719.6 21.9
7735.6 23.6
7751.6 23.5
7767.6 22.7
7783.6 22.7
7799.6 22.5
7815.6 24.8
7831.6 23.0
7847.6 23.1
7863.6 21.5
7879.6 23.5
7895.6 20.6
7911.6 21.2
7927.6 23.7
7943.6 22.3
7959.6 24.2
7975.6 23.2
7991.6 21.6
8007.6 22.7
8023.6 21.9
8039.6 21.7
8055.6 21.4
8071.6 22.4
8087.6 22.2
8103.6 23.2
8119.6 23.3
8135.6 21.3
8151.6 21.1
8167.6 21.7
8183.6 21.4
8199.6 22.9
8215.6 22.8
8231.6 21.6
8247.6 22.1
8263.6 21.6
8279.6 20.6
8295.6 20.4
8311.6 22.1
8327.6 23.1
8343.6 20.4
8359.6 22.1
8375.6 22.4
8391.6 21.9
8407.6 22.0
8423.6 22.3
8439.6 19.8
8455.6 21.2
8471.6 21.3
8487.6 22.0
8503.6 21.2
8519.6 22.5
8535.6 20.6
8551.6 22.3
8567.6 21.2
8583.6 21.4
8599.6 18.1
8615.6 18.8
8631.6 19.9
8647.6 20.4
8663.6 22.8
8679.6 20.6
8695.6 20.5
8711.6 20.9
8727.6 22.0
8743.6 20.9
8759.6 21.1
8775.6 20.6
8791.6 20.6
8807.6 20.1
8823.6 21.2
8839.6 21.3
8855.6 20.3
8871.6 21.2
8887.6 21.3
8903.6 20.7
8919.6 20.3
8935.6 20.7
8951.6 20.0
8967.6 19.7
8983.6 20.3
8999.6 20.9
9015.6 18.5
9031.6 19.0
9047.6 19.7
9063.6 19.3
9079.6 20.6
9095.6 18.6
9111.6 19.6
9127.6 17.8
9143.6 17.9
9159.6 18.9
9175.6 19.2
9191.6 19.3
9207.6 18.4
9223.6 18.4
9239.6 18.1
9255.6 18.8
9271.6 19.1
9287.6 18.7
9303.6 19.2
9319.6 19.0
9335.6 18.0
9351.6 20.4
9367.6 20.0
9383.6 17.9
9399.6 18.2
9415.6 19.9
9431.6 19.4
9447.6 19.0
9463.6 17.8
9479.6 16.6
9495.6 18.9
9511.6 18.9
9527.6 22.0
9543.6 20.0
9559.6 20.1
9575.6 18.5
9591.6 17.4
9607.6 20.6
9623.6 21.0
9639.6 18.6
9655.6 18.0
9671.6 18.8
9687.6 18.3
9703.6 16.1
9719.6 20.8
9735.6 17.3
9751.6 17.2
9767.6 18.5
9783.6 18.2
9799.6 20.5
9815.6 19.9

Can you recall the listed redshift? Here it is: 0.46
